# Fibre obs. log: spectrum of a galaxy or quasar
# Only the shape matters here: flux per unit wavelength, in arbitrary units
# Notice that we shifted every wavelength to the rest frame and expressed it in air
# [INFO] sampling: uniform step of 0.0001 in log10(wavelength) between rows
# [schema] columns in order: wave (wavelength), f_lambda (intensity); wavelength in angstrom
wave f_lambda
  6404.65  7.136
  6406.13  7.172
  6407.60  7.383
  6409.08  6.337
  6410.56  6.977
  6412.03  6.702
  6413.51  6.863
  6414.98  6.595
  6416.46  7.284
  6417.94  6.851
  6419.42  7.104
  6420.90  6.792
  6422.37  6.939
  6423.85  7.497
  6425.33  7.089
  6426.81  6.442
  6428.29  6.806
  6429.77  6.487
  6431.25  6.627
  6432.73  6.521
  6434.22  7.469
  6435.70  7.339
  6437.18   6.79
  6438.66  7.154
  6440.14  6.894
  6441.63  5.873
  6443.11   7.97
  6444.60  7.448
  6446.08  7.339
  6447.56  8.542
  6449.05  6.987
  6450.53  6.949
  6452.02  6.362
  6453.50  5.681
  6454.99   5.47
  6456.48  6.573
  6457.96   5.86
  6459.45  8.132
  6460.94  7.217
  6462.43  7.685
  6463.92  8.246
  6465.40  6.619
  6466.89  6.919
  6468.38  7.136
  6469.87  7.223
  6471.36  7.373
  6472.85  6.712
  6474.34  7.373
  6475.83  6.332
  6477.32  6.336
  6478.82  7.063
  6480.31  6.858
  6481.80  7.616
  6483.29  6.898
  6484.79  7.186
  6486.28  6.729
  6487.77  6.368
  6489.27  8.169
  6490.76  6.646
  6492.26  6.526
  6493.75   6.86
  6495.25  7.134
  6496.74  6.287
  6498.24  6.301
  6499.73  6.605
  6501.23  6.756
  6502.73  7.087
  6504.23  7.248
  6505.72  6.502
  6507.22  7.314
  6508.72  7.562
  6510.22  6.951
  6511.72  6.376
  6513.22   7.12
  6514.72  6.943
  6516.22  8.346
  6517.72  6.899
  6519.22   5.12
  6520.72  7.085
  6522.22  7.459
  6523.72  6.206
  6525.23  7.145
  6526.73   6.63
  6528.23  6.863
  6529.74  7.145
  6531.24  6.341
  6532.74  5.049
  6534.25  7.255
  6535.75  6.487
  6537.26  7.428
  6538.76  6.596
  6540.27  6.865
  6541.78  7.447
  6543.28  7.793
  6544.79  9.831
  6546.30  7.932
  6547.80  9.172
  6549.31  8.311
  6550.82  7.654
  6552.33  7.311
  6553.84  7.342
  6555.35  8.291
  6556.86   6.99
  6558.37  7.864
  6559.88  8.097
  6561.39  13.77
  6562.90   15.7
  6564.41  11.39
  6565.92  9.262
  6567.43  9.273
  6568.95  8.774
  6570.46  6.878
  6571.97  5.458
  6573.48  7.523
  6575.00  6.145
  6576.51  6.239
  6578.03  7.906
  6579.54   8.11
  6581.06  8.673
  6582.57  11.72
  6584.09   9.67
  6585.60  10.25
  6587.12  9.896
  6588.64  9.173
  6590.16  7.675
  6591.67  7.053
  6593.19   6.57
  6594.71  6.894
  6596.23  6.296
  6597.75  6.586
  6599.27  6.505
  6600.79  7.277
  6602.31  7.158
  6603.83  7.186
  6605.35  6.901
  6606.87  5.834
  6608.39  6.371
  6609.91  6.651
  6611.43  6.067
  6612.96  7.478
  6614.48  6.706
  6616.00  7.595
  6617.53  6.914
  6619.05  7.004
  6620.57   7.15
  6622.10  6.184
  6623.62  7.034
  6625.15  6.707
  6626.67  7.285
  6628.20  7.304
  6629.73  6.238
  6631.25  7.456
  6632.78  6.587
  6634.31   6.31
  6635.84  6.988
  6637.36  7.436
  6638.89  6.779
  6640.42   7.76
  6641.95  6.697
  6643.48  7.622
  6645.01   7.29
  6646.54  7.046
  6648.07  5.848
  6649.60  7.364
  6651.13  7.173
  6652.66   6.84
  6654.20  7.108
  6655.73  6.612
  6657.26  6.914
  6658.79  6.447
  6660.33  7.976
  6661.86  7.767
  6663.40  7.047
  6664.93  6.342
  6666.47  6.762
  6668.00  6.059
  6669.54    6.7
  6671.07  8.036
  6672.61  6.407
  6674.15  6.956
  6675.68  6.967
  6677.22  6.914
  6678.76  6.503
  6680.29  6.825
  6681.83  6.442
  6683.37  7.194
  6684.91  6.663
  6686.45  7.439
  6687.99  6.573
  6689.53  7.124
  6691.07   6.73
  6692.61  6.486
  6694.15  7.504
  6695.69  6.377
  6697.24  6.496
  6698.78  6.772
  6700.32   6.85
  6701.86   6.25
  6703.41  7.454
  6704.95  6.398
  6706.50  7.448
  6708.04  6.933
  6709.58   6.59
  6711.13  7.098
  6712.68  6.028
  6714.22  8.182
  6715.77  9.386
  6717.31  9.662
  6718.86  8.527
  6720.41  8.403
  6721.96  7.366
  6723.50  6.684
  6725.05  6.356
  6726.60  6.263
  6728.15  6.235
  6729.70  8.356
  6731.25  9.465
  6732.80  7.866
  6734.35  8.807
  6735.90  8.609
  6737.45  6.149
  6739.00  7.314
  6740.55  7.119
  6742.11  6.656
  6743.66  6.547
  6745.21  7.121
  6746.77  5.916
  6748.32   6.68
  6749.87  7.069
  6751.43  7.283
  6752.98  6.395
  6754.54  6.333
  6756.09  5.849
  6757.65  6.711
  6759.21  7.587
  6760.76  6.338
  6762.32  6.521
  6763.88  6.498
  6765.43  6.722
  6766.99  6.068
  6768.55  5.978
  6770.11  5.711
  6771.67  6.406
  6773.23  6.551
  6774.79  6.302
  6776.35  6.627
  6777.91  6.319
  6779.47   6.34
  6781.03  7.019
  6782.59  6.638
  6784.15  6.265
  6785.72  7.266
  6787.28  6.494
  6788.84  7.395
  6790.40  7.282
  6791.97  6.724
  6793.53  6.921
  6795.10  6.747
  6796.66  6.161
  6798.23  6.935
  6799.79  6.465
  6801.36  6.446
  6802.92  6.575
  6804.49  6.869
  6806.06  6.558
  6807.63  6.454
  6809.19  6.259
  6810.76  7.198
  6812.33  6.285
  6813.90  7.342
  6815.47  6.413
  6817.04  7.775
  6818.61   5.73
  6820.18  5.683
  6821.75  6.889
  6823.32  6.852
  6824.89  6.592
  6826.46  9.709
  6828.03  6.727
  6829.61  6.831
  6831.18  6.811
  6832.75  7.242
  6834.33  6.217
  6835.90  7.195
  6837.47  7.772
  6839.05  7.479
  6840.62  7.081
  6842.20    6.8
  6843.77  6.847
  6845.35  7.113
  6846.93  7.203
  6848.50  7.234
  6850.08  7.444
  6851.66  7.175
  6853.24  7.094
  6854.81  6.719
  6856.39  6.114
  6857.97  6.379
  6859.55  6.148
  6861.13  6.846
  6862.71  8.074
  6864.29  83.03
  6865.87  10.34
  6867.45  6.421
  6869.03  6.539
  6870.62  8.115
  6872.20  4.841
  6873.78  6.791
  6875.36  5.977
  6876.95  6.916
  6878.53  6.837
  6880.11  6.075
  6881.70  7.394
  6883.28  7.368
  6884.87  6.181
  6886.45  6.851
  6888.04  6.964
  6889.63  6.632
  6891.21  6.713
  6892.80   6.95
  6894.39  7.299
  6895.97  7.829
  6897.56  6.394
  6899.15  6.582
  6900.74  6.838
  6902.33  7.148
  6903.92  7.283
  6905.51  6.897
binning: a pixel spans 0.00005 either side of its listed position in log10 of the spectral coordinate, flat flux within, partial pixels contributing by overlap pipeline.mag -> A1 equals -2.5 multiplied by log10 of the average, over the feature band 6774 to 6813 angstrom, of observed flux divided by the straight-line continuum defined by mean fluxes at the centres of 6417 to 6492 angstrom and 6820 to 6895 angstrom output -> 0.24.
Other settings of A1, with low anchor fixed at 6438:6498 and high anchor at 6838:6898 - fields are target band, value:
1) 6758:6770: 0.29 mag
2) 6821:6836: 0.23 mag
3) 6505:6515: 0.03 mag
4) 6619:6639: 0.13 mag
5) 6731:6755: 0.16 mag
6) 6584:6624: 0.06 mag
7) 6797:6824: 0.29 mag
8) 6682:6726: 0.14 mag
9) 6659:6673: 0.14 mag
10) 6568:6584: -0.05 mag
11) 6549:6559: -0.04 mag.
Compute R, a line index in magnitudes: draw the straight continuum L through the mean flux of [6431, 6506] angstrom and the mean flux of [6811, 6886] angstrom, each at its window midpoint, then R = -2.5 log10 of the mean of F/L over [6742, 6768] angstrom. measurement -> 0.23 mag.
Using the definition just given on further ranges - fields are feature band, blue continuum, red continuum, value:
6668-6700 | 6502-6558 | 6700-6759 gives 0.06 mag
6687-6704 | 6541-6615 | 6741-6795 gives 0.06 mag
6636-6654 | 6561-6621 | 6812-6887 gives 0.14 mag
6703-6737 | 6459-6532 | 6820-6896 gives 0.05 mag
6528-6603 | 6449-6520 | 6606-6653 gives -0.17 mag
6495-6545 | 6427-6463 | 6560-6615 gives 0.09 mag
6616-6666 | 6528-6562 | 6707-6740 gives 0.10 mag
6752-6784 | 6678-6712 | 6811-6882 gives 0.19 mag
